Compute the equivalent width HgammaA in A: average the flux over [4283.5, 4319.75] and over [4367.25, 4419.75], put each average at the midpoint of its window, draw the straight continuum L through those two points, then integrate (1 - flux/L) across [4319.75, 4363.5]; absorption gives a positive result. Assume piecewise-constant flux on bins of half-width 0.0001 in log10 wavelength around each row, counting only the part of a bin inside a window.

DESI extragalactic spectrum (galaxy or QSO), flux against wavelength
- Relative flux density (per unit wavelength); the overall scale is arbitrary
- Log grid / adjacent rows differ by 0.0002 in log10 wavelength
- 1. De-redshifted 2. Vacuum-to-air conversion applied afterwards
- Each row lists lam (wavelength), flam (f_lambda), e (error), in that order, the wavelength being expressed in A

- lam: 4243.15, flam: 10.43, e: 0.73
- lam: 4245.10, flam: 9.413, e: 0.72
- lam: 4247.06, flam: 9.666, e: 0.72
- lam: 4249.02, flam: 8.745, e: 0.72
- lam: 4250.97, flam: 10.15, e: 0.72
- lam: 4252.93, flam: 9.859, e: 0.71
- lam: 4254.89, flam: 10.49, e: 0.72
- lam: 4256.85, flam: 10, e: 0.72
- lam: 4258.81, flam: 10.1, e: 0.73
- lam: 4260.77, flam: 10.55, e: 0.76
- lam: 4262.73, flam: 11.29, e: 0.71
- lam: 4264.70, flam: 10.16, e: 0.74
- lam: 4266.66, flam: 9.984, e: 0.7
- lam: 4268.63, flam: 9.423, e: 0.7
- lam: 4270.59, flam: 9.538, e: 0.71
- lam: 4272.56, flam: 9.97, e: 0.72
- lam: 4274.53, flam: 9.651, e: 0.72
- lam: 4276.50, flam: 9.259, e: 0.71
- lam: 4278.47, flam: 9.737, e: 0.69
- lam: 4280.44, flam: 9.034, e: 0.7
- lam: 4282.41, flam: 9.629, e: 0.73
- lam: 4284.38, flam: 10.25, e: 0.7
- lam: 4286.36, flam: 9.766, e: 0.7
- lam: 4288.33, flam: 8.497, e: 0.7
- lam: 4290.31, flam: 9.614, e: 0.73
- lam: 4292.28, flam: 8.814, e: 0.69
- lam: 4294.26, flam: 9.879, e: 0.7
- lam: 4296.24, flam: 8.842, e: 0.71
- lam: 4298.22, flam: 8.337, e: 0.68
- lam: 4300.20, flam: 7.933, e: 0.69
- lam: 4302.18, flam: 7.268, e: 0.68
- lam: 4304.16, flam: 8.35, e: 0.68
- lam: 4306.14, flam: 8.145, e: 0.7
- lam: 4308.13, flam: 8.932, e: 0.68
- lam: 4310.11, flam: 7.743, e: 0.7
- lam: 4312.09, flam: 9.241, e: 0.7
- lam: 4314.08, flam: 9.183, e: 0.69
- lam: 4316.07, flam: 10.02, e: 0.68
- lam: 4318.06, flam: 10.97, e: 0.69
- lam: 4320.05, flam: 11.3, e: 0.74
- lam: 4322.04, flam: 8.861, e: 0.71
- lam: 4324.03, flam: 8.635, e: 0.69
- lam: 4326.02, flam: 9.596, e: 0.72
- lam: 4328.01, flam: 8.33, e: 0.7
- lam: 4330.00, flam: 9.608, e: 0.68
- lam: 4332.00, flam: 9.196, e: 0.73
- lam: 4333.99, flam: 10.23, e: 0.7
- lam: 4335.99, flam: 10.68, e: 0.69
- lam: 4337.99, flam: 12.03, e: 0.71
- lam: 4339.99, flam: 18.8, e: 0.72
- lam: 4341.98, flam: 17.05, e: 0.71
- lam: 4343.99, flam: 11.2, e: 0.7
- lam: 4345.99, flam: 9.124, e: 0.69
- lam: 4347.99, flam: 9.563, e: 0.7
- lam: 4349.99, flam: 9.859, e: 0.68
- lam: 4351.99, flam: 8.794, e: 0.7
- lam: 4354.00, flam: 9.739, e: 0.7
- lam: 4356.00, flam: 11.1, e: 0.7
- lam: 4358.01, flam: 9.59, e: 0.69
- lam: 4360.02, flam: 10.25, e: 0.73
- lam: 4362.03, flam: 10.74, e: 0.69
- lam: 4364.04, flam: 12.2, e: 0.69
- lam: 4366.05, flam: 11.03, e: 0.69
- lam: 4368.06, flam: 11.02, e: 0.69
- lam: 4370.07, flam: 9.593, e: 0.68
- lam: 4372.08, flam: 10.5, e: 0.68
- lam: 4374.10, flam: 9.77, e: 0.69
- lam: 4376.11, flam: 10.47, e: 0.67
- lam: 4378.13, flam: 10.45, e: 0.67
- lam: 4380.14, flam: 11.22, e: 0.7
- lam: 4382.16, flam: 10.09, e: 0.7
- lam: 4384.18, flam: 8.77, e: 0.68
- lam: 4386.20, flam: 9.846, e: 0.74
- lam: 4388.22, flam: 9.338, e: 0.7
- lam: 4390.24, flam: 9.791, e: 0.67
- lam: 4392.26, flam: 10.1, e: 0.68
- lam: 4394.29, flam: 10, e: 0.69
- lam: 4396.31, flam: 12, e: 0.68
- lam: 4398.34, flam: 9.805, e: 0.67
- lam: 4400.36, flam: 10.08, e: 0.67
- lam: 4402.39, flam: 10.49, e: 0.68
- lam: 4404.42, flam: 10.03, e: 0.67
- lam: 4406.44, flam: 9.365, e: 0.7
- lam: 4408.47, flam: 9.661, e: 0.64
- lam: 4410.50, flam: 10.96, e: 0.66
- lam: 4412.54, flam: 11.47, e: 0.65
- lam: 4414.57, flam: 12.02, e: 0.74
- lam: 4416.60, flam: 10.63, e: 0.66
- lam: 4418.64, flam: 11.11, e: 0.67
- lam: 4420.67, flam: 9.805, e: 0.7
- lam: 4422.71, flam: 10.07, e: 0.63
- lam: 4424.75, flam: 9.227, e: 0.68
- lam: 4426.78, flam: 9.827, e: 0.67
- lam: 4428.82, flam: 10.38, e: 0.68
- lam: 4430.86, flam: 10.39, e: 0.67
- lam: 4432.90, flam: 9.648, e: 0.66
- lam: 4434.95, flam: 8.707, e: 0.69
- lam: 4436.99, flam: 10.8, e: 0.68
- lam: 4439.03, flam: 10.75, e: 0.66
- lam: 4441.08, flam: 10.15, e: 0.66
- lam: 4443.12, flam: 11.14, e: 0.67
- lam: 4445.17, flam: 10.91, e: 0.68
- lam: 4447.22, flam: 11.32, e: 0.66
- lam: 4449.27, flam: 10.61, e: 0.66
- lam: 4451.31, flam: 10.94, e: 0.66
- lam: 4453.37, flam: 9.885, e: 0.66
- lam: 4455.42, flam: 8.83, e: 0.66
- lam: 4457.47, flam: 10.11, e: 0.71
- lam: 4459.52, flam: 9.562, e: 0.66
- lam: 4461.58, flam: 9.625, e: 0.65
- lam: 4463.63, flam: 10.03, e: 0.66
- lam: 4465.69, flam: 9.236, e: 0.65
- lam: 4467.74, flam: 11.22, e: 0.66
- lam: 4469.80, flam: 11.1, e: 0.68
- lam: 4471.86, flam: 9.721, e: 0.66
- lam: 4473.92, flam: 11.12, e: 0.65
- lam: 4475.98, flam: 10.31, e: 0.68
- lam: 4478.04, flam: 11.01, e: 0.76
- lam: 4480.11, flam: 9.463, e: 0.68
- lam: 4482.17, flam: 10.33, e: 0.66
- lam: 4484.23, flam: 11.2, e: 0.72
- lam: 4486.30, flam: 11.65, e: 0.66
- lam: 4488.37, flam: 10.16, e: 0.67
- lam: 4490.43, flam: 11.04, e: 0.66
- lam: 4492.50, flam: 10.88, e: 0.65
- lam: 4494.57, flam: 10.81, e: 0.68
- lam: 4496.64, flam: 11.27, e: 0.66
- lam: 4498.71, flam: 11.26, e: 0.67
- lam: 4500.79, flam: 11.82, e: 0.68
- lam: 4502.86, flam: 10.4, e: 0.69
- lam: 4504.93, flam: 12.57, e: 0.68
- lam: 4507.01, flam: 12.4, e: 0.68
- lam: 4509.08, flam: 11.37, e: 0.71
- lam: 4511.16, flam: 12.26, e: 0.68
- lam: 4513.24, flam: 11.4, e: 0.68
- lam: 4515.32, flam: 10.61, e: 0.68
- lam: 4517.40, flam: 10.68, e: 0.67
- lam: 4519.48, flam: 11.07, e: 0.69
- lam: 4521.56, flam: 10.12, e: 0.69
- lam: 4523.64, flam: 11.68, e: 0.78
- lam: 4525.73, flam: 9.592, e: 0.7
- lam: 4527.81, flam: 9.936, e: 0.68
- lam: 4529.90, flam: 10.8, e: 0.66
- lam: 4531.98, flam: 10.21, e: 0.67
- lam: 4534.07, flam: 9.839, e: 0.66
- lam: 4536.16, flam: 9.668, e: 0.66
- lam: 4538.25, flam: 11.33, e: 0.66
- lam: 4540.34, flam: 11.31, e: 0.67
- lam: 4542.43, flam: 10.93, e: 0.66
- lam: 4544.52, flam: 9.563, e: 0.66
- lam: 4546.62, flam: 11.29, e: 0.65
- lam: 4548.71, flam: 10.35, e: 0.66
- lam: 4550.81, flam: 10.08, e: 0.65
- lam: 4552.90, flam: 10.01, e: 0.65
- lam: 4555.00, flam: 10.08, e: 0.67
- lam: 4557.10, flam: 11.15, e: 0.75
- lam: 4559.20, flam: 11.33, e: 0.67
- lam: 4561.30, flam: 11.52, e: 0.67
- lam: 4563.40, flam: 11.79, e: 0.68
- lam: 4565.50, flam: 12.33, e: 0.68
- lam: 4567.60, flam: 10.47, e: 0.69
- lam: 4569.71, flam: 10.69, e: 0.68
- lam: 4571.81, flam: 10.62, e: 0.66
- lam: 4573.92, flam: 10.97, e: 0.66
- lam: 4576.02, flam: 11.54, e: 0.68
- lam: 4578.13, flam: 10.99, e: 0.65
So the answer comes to -4.8 A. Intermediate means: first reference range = 9.03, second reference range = 10.3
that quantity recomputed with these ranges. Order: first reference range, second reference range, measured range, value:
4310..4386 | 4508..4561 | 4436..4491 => 0.8 A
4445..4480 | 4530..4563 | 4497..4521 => -2.2 A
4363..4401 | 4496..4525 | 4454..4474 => 1.8 A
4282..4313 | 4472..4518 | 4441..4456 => 0.0 A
